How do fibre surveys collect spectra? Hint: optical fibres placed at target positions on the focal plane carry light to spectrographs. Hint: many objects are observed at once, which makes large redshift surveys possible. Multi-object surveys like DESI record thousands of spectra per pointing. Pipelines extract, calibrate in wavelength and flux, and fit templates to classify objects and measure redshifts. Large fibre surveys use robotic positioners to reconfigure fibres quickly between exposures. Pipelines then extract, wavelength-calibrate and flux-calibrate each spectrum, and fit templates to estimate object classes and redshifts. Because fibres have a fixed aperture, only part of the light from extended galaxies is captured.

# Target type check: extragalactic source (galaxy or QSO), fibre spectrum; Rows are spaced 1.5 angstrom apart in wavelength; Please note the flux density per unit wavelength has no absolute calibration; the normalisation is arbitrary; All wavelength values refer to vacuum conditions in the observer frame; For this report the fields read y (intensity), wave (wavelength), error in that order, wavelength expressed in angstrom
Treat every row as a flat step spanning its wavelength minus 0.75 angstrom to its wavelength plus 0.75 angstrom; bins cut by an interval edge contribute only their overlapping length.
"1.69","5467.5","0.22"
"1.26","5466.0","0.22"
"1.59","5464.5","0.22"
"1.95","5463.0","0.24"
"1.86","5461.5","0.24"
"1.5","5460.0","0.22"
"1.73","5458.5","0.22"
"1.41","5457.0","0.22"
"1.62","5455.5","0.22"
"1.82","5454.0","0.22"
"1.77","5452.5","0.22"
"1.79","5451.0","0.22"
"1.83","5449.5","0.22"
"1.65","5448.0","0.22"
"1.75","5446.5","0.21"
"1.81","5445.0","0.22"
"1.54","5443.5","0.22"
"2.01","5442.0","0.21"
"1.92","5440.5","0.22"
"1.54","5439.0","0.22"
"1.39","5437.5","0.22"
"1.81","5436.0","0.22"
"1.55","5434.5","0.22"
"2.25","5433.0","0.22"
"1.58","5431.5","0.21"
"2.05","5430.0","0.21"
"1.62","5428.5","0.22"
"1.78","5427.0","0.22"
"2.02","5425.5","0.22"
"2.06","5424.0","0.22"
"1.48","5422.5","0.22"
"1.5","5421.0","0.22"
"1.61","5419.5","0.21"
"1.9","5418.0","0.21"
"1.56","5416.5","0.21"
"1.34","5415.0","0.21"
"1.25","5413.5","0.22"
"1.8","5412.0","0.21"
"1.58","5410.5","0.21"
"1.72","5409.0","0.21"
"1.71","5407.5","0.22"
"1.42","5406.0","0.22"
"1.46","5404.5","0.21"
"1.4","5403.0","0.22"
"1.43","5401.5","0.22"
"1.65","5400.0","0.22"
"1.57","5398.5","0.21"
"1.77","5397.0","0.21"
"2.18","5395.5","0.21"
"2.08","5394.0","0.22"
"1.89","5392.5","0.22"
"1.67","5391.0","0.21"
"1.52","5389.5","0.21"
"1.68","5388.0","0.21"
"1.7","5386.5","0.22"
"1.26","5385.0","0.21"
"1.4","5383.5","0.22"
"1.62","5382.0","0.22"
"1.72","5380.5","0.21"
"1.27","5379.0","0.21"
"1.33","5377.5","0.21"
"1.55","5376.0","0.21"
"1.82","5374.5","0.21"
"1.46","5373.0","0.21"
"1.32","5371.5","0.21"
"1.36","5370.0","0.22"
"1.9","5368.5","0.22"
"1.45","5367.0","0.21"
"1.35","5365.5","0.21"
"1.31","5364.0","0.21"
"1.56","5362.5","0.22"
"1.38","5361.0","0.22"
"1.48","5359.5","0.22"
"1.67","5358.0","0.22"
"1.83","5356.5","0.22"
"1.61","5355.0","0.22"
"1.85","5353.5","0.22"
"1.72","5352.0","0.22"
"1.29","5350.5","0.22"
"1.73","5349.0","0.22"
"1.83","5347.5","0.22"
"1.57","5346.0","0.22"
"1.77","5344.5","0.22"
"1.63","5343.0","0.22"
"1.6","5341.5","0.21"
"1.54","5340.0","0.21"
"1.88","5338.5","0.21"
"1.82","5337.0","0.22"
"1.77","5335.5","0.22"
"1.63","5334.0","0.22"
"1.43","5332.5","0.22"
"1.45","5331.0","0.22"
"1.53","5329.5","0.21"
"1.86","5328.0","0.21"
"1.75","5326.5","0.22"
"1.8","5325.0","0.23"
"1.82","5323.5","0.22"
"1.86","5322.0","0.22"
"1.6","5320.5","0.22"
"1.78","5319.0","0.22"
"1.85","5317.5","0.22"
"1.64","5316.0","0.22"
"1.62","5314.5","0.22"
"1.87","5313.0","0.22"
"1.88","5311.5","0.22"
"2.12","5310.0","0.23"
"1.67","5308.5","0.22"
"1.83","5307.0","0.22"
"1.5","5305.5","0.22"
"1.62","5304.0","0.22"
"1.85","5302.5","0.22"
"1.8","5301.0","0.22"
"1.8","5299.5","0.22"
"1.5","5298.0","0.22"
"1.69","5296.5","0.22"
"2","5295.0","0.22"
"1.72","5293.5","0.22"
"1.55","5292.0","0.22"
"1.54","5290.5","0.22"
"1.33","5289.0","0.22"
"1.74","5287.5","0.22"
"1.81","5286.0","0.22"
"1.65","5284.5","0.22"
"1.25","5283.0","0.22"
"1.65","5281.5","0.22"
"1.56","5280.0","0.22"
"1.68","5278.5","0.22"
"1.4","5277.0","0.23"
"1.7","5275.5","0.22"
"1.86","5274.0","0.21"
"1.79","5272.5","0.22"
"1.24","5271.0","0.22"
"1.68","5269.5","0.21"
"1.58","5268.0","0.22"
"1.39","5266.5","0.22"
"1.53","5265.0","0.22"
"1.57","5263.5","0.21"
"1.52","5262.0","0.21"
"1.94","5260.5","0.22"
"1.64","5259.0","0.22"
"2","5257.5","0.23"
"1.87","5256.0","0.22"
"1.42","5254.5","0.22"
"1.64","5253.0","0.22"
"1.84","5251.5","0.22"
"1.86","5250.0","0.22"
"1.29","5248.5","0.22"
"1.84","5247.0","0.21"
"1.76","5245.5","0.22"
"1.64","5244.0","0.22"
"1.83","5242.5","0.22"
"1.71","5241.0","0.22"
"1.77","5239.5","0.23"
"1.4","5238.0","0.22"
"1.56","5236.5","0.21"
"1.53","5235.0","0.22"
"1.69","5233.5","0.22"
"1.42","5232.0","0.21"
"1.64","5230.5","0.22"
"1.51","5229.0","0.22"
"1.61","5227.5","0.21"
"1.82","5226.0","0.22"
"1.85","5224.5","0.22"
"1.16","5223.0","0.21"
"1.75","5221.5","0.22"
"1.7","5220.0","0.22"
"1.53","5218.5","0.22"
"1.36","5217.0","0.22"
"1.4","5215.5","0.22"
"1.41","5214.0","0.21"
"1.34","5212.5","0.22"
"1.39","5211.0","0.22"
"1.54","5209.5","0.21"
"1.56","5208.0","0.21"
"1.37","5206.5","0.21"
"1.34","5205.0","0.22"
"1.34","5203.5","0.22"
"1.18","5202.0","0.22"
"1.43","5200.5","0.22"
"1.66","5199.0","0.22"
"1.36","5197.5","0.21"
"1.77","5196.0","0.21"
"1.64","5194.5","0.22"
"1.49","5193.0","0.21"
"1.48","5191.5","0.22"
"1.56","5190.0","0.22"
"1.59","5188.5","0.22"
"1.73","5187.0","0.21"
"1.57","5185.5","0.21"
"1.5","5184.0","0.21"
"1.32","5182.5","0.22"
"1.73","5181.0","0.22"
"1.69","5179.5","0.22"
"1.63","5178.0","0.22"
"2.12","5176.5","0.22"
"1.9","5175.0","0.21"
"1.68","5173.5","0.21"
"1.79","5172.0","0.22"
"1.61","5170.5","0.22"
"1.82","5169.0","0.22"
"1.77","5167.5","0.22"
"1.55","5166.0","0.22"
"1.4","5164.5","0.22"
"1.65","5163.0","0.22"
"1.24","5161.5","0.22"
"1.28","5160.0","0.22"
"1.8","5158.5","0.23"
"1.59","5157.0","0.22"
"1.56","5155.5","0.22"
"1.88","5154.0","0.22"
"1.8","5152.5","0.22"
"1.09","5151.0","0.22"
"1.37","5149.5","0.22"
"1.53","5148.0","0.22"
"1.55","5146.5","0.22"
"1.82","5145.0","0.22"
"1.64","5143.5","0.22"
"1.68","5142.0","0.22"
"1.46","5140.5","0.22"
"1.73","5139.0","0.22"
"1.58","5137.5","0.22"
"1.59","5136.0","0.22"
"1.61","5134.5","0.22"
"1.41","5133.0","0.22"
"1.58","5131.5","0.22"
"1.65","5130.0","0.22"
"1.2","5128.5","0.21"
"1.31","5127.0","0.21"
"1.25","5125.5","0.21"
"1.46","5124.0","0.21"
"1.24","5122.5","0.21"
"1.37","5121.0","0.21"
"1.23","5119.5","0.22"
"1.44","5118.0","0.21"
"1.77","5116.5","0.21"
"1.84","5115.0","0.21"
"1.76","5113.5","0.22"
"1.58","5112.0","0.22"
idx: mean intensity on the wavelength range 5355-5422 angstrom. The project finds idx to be 1.58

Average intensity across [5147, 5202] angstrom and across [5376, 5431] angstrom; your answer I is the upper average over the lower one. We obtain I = 1.03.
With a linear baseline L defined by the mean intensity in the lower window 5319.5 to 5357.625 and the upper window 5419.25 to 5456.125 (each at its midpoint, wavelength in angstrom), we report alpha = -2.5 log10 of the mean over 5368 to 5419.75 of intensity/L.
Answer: 0.08 mag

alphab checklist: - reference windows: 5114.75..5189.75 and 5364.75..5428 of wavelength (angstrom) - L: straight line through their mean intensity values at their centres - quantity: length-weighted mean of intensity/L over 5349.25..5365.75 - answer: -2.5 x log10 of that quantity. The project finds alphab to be 0.03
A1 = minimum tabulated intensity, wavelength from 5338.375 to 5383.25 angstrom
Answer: 1.27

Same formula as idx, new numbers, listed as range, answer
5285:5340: 1.72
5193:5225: 1.48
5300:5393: 1.64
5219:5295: 1.63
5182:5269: 1.57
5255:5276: 1.66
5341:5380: 1.56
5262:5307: 1.62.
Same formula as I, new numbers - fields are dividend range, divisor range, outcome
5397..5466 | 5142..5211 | 1.06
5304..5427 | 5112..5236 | 1.06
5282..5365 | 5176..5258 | 1.06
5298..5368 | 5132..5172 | 1.06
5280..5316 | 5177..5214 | 1.12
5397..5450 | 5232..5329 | 1.00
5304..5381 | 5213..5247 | 1.03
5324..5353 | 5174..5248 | 1.06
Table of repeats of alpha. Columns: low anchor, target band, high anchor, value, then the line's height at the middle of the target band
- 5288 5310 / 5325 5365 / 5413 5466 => 0.038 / 1.69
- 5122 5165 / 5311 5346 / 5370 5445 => -0.066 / 1.61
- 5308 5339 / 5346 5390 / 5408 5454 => 0.120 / 1.73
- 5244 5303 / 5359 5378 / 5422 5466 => 0.148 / 1.7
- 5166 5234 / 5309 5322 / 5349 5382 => -0.160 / 1.55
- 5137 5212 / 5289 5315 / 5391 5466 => -0.059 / 1.64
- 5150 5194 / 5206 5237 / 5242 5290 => 0.066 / 1.63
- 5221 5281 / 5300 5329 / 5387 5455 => -0.070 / 1.66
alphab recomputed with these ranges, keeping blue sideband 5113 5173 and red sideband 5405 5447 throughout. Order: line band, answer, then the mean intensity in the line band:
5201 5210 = 0.14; 1.39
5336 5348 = -0.03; 1.7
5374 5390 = 0.10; 1.53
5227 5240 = 0.02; 1.57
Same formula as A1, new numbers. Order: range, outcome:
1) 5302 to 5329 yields 1.5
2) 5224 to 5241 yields 1.4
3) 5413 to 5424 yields 1.25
